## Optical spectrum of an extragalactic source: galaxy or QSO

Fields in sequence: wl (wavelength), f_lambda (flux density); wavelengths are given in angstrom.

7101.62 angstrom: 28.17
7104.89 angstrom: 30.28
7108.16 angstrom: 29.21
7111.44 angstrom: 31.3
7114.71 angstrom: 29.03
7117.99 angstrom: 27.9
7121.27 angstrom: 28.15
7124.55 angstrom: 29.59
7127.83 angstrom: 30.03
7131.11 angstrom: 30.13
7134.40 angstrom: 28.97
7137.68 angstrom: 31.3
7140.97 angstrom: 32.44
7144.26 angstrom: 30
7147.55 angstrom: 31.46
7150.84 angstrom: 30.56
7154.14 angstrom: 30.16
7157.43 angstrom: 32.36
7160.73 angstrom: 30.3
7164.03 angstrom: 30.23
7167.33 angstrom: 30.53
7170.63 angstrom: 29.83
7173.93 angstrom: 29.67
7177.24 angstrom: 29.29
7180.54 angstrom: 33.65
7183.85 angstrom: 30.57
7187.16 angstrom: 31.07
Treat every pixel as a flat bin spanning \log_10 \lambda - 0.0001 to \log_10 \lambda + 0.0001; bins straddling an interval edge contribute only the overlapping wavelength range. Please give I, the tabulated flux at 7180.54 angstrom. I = 33.65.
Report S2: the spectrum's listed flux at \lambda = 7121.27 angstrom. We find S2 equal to 28.15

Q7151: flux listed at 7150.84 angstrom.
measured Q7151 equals 30.56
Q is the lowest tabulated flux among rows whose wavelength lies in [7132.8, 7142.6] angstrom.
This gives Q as 28.97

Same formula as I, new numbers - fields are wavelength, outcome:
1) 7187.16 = 31.07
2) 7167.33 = 30.53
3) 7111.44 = 31.3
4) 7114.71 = 29.03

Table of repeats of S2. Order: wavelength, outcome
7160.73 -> 30.3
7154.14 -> 30.16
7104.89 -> 30.28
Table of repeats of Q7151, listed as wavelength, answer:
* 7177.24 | 29.29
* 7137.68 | 31.3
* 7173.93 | 29.67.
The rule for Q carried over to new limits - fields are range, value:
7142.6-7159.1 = 30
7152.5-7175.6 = 29.67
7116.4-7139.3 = 27.9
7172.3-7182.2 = 29.29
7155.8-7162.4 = 30.3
